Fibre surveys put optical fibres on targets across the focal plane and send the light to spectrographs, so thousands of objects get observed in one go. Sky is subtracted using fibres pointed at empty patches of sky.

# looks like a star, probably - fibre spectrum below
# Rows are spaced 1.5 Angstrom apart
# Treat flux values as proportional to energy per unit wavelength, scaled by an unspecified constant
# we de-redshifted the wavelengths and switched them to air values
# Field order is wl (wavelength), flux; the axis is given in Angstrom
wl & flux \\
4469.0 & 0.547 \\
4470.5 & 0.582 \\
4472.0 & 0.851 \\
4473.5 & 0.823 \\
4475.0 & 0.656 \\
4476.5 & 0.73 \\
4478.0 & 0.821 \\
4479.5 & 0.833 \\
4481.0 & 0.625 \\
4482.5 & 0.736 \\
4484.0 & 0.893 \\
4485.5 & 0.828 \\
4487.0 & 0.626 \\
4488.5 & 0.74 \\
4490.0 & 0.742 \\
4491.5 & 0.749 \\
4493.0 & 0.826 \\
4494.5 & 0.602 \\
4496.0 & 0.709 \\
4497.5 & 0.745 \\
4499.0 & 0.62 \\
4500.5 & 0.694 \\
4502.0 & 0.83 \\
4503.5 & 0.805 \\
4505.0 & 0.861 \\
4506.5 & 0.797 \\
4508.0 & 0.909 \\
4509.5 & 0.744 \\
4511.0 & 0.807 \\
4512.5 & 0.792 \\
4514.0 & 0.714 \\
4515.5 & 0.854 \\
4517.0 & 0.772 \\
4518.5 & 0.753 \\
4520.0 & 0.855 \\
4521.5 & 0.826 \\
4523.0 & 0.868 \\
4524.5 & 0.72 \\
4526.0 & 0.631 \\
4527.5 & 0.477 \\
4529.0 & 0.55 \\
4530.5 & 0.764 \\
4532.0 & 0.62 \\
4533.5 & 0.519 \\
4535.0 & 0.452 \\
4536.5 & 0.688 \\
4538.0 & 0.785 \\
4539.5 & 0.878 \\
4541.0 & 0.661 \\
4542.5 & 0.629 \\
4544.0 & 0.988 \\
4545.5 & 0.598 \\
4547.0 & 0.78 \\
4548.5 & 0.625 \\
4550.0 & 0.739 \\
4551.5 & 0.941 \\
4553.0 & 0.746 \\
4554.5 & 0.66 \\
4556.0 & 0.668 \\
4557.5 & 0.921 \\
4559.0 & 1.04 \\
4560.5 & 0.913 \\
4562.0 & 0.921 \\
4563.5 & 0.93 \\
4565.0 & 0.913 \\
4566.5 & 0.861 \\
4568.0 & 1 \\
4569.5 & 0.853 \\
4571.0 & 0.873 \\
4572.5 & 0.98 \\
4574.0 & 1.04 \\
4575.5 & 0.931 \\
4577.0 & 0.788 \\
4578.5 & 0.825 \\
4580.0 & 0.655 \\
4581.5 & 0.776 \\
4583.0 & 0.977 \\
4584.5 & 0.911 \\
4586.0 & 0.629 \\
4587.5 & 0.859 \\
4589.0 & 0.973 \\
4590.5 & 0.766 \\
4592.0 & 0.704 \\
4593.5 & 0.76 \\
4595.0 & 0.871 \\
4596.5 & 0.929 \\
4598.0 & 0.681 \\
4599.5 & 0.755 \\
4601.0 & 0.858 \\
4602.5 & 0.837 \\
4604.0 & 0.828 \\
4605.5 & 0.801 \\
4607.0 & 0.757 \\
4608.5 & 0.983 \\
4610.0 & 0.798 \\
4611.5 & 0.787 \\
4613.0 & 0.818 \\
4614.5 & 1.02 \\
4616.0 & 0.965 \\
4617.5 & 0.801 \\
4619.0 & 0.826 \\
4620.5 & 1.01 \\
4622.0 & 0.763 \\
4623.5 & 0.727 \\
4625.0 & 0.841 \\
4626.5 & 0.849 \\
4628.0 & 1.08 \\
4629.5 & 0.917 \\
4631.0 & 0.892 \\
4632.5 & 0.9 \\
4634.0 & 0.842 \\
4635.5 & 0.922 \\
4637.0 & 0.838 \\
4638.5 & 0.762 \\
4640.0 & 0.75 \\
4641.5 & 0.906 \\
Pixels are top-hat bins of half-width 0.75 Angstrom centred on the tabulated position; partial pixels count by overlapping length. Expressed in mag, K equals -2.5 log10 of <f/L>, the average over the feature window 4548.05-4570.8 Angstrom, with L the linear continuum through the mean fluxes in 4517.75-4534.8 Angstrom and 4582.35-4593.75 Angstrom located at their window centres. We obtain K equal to -0.13 mag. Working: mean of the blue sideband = 0.682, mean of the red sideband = 0.824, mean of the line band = 0.852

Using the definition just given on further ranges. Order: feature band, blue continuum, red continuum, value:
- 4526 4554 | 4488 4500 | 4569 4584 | 0.17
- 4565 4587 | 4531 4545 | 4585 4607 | -0.14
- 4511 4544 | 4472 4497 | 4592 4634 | 0.10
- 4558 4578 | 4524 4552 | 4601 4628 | -0.23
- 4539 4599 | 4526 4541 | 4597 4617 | -0.13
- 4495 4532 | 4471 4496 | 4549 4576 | 0.07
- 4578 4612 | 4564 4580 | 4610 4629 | 0.09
